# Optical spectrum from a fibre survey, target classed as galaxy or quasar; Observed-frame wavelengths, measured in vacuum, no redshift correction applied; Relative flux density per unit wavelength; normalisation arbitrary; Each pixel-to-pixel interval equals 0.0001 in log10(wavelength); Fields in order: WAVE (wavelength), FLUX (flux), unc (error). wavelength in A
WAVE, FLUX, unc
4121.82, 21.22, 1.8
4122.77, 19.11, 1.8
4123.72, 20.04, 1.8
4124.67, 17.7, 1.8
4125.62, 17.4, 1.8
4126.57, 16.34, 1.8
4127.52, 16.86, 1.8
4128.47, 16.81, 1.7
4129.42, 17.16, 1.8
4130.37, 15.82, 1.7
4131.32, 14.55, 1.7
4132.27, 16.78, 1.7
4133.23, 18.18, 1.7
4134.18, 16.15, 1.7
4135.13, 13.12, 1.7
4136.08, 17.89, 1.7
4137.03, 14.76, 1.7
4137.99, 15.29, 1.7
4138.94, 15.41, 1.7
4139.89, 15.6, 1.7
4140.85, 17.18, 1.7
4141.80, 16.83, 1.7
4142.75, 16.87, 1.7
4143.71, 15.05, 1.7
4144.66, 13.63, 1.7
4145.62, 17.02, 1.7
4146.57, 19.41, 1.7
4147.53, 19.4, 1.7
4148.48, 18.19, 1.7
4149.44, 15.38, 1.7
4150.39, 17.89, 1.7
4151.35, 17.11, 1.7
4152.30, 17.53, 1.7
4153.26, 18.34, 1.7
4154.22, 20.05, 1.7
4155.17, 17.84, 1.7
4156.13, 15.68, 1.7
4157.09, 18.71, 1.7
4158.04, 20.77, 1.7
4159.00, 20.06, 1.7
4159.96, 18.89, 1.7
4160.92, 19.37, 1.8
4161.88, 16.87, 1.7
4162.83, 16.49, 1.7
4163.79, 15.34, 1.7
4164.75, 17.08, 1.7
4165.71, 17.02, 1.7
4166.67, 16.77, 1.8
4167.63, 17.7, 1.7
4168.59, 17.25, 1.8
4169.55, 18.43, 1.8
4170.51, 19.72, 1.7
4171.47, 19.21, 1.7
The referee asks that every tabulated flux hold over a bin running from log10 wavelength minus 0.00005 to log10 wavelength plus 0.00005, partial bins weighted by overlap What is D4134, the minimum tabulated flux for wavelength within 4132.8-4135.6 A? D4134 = 13.12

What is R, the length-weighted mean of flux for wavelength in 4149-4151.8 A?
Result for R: 16.8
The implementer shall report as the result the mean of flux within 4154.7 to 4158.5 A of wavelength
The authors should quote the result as 18.2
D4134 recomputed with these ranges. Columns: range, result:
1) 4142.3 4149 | 13.63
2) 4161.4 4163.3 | 16.49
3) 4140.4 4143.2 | 16.83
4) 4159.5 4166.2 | 15.34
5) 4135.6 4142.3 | 14.76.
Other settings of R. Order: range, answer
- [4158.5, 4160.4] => 19.5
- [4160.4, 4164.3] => 17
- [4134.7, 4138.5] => 15.3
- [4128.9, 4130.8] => 16.5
